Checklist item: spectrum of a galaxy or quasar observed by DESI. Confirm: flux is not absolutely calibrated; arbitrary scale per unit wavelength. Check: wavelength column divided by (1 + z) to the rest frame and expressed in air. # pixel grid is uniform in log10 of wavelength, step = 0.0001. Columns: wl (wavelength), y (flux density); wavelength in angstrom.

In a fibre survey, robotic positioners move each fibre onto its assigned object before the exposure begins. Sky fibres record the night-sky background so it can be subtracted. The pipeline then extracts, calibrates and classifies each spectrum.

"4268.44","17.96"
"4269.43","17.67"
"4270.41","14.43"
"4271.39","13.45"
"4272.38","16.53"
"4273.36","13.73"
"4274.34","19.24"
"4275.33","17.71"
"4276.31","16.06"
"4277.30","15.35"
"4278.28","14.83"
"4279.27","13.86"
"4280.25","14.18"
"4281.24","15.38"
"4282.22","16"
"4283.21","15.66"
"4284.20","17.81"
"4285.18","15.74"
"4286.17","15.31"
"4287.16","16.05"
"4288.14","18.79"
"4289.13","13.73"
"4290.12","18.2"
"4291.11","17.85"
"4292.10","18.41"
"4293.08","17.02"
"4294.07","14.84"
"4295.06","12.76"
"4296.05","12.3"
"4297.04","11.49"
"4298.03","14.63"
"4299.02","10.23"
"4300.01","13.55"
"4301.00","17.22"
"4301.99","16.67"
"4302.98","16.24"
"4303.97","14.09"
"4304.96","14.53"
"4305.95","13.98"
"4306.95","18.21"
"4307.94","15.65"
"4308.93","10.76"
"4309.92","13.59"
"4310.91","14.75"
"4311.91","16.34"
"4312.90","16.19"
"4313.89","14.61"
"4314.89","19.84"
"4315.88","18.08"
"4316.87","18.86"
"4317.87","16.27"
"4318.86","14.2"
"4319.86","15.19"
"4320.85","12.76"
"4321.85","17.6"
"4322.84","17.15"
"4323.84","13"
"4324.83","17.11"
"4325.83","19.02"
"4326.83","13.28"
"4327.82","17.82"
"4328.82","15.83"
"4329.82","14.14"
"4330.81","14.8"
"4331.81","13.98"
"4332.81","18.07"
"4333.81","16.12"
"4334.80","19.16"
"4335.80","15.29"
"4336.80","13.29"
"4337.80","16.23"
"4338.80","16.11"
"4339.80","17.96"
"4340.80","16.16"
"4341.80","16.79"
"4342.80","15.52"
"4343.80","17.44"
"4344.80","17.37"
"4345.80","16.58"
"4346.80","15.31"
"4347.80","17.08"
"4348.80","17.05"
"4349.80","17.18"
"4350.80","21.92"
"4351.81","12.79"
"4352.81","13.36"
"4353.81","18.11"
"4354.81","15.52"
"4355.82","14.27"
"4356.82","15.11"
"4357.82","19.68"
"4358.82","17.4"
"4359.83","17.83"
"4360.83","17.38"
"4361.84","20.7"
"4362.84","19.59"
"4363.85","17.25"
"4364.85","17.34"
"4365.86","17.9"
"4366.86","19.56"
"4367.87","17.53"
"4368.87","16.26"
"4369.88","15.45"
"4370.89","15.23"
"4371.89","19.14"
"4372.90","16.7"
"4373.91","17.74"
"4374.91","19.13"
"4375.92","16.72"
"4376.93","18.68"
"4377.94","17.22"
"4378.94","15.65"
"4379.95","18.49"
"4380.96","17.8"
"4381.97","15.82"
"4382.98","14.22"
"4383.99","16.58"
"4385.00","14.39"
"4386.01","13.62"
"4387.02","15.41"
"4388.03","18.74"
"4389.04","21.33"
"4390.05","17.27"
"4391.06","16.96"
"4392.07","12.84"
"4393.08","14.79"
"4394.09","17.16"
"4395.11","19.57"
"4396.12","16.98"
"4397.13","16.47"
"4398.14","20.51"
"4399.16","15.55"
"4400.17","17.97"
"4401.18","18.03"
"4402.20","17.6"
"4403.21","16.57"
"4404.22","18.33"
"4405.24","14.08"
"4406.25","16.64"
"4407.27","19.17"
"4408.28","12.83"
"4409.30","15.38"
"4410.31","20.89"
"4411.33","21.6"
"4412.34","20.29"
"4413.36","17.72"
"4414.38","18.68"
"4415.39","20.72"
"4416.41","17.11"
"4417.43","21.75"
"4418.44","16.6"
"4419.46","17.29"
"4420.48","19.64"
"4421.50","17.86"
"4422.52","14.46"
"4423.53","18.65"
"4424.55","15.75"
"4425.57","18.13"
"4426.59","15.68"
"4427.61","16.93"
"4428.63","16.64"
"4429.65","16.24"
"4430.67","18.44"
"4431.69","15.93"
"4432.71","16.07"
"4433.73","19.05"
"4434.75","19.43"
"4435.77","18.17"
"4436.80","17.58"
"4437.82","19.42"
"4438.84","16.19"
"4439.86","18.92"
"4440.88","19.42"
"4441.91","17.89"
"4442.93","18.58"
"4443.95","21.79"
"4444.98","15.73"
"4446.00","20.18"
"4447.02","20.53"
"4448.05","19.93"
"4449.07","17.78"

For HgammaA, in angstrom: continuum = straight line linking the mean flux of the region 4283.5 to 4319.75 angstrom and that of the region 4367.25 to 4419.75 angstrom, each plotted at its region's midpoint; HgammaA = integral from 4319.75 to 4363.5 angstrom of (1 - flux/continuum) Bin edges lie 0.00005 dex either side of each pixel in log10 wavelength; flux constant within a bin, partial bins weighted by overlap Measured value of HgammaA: -0.5 angstrom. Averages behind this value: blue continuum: 15.5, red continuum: 17.3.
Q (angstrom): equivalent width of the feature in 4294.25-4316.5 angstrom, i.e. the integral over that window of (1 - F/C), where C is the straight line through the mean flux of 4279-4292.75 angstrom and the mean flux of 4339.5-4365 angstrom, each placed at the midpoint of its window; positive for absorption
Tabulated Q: 2.2 angstrom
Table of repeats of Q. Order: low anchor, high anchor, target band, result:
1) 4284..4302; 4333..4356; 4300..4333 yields 0.3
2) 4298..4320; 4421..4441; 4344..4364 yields -1.2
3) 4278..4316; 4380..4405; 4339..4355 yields -0.5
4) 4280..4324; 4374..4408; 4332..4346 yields -0.4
